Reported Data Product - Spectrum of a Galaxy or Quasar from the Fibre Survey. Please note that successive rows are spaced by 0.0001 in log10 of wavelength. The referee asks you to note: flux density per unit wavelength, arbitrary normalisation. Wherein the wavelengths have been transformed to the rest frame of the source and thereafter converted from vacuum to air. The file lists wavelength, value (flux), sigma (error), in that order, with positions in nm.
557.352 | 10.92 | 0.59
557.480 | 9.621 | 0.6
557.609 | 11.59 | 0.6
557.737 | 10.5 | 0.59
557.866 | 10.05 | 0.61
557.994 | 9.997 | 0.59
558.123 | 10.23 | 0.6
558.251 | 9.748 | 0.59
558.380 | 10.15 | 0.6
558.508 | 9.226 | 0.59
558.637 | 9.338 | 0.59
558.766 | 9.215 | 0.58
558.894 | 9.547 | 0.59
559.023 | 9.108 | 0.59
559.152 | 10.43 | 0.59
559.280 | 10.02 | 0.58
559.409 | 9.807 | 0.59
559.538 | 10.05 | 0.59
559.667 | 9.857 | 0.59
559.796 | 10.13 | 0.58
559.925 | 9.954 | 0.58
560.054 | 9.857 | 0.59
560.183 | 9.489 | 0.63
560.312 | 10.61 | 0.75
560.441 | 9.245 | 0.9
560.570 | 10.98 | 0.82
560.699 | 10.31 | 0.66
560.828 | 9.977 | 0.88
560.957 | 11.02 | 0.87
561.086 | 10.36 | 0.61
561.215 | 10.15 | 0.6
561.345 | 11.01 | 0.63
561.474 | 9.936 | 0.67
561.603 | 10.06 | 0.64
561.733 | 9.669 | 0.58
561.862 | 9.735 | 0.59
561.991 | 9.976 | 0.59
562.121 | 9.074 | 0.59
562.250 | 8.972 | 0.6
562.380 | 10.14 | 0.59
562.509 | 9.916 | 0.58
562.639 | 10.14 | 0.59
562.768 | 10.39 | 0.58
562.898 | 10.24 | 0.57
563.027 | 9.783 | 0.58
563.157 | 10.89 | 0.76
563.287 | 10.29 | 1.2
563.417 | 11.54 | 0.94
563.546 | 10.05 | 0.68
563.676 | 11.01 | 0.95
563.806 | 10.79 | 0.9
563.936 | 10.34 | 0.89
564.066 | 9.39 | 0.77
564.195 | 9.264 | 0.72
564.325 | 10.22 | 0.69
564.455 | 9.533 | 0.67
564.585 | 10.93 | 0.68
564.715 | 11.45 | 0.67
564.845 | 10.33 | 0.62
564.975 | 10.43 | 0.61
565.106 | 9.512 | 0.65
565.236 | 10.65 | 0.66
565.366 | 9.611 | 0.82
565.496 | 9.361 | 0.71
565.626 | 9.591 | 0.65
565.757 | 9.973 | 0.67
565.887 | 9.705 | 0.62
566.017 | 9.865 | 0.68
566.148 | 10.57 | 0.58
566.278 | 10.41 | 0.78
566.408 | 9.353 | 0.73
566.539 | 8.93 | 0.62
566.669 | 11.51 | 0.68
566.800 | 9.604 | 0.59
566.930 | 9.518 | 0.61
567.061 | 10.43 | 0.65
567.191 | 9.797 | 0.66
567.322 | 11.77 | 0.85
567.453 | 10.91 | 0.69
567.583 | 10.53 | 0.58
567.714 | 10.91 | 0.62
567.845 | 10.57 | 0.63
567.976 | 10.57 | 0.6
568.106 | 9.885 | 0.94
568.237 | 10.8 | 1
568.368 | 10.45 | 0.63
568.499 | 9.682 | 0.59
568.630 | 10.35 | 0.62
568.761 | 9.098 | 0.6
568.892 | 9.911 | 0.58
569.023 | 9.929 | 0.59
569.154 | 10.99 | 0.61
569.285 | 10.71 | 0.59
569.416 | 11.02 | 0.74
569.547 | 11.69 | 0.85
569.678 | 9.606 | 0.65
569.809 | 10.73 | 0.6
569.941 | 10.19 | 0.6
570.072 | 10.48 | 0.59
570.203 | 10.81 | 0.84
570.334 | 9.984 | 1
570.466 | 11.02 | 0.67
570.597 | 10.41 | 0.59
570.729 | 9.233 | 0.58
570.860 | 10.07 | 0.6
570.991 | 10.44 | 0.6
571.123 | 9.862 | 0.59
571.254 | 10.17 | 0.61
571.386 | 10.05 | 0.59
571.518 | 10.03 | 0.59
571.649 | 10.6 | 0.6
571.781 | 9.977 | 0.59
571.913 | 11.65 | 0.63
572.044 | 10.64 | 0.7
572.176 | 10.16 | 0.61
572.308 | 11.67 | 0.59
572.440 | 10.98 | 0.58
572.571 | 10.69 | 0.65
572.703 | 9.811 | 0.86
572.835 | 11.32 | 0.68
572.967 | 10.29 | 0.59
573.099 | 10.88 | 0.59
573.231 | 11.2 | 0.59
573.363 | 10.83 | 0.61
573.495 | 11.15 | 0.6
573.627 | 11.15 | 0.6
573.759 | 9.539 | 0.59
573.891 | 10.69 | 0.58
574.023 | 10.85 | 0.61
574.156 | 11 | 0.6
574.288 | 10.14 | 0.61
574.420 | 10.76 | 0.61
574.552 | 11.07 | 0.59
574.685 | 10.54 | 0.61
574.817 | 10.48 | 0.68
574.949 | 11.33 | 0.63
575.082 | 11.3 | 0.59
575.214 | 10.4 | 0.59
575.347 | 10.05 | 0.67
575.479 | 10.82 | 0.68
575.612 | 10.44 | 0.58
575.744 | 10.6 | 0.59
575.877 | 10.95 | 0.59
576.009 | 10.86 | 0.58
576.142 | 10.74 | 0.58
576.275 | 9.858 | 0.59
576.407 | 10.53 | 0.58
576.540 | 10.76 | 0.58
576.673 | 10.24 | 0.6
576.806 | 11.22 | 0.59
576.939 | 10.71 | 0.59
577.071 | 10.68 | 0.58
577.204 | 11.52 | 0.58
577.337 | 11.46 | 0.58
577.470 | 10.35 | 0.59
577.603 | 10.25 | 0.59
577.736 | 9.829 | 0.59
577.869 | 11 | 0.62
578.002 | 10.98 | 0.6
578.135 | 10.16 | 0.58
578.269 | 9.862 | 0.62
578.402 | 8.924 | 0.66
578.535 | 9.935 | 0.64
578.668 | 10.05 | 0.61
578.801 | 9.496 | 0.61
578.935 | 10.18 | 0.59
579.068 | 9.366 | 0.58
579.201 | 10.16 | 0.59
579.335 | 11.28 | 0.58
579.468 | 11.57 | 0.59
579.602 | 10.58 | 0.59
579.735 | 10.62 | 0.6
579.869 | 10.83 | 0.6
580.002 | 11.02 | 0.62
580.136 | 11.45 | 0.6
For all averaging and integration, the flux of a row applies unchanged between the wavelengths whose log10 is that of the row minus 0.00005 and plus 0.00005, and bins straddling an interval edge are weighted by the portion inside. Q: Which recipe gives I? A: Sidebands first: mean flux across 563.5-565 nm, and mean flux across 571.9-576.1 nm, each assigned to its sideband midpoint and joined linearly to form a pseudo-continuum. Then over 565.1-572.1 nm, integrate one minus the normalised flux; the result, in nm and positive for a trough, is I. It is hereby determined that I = 0.16 nm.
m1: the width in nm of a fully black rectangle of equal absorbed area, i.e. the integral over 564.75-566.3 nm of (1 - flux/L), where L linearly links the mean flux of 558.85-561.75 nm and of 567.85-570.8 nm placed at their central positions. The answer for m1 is 0.03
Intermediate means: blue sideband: 10.1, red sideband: 10.3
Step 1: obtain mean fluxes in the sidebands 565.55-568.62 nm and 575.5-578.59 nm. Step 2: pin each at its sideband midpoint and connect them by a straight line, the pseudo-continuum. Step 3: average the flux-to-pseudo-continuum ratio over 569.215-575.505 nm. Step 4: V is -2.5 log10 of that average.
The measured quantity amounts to -0.02 mag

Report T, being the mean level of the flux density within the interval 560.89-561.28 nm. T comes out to 10.5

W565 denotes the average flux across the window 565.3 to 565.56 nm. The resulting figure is 9.5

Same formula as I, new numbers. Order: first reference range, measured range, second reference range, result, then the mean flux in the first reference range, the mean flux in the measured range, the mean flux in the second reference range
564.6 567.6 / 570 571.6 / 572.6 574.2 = 0.05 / 10.2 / 10.2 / 10.7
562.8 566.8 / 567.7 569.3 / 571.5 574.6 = 0.02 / 10.2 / 10.3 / 10.7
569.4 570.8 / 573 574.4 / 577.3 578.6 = -0.05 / 10.4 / 10.7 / 10.2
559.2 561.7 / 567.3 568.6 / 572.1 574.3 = -0.01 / 10.1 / 10.6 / 10.7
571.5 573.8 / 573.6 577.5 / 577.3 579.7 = -0.07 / 10.7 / 10.7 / 10.3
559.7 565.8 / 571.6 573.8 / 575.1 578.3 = -0.06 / 10.1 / 10.8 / 10.6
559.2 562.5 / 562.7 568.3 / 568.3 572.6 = -0.03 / 10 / 10.3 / 10.4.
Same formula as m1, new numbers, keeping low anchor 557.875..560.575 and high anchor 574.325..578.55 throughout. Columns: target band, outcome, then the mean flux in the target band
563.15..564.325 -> -0.039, 10.4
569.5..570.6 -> -0.024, 10.5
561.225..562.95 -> 0.002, 9.94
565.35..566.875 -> 0.039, 9.88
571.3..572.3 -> -0.012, 10.5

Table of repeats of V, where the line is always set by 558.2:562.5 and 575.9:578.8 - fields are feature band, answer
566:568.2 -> -0.02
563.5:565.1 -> -0.03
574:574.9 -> -0.03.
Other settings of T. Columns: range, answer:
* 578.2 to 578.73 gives 9.69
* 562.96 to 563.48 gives 10.6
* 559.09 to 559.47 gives 10.1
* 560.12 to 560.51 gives 9.8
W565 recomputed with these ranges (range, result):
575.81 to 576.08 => 10.9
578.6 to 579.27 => 9.85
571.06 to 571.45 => 10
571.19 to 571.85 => 10.2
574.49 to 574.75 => 10.8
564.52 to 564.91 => 10.9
